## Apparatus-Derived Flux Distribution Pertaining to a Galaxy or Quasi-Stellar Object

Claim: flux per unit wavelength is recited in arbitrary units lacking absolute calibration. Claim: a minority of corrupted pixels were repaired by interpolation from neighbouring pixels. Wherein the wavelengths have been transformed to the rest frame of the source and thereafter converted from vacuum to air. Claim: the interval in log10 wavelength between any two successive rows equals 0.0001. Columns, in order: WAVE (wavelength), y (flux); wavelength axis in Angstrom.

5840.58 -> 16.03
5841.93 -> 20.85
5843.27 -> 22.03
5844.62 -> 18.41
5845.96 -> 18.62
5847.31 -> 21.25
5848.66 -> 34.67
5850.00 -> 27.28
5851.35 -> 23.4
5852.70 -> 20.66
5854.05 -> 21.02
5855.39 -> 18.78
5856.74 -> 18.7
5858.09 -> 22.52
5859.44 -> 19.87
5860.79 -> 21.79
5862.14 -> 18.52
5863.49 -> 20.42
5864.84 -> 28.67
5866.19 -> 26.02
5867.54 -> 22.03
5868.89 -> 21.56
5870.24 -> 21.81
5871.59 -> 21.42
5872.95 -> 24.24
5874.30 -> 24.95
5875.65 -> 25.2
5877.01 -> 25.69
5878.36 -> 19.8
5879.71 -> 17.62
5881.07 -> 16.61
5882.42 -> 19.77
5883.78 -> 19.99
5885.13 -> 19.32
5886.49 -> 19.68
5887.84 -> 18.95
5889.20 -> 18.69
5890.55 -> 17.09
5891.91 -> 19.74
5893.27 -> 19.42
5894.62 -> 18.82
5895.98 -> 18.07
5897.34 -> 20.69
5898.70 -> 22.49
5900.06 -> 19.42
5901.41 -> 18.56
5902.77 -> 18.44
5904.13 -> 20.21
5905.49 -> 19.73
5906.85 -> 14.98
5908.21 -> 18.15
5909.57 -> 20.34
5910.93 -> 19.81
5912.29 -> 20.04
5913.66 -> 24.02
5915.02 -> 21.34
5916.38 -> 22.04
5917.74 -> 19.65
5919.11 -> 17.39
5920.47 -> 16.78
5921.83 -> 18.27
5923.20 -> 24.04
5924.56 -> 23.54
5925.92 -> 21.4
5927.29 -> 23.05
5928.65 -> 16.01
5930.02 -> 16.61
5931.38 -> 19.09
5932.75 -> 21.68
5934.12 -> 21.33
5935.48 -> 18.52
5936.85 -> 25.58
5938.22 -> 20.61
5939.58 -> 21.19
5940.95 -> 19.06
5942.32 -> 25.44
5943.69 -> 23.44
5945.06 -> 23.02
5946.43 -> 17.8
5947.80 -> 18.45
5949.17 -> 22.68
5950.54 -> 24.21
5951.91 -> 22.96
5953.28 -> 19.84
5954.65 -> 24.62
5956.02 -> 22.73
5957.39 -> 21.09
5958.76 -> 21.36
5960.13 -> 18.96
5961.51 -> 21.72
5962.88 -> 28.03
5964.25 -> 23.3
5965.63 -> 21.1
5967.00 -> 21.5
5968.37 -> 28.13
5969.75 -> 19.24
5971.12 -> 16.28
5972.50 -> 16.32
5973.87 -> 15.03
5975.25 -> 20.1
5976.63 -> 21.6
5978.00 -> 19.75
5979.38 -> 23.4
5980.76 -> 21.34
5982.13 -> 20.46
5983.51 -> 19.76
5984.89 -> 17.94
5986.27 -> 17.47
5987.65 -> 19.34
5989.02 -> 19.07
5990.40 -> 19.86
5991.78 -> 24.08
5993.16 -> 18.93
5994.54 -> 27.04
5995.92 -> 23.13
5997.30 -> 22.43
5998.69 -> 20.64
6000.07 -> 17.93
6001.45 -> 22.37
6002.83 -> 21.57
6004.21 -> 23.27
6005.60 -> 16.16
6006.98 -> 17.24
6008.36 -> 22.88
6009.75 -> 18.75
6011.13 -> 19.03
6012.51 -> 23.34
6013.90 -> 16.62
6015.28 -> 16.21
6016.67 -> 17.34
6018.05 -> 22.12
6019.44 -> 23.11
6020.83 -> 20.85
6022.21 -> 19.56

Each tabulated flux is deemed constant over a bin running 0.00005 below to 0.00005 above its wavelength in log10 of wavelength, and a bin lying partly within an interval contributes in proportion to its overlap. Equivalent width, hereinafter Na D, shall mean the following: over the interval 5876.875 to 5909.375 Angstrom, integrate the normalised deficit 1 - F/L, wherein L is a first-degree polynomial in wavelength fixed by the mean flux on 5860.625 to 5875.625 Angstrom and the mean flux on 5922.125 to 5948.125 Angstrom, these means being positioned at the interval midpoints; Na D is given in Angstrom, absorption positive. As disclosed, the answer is 4.5 Angstrom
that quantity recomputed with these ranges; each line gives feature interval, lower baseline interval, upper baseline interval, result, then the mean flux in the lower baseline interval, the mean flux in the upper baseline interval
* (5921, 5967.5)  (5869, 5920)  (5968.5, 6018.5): -3.37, 20.1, 20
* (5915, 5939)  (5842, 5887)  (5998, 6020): 0.75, 21.9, 19.9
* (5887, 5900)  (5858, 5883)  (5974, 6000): 1.45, 22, 20.7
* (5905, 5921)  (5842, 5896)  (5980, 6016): 1.10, 21.4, 20.3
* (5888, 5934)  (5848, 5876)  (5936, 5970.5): 5.86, 23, 22.2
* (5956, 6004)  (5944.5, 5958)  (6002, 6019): -0.56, 21.7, 19.6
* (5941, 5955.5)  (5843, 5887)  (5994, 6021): -0.69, 21.9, 20.6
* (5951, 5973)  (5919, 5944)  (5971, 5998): -1.42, 20.7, 20.2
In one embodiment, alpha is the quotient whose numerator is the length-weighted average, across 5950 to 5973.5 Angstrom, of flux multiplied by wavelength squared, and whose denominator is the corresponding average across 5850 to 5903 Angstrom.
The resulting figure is 1.1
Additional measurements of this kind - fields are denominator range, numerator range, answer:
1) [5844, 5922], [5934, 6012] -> 1.04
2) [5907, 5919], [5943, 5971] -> 1.11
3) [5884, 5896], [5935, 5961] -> 1.17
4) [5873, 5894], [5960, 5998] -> 1.07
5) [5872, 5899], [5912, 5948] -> 1.04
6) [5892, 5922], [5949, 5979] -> 1.12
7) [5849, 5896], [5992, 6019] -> 1.01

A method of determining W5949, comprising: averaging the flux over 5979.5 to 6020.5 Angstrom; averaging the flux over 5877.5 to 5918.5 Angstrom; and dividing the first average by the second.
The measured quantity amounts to 1.05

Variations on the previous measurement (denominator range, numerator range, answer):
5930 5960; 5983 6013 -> 0.96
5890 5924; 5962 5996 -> 1.06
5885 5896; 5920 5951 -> 1.11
